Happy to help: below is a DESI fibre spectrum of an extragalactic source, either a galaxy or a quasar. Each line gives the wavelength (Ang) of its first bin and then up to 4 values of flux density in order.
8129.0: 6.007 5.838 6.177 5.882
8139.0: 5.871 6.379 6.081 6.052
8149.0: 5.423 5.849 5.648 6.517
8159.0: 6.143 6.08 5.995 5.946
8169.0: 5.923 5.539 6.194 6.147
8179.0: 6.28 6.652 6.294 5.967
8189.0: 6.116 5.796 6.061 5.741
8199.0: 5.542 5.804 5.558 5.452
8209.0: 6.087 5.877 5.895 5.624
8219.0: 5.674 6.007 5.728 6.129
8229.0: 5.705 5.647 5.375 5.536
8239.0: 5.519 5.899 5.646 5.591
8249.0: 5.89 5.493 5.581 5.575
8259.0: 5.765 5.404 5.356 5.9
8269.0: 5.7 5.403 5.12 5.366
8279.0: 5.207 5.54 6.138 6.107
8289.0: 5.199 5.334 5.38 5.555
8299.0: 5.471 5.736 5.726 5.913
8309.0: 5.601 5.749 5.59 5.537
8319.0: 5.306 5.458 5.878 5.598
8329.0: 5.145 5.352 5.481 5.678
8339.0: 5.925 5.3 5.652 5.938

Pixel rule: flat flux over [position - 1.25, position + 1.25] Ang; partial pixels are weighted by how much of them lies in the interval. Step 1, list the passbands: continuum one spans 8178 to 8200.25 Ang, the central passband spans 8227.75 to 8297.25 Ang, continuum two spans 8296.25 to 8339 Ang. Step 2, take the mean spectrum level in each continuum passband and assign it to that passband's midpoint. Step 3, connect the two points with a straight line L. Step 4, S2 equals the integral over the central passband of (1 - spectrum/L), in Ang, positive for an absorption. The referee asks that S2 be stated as 2.6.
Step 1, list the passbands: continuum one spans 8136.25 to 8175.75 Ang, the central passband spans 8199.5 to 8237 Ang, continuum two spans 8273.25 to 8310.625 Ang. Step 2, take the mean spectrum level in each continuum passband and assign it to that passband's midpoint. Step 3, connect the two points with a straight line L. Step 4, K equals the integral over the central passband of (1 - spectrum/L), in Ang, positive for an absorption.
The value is 0.3 Ang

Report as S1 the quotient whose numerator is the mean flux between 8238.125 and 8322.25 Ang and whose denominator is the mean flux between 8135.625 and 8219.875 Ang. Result 0.94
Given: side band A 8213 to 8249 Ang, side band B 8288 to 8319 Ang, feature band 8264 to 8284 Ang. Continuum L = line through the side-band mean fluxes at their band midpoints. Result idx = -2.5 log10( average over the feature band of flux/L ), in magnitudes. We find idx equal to 0.024 mag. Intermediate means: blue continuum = 5.72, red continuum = 5.56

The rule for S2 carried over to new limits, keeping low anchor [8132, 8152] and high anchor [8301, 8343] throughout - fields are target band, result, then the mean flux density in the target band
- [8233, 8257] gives 0.6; 5.61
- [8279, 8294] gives 0.2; 5.6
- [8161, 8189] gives -0.9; 6.09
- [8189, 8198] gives -0.1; 5.89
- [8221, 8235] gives 0.1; 5.76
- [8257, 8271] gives 0.2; 5.61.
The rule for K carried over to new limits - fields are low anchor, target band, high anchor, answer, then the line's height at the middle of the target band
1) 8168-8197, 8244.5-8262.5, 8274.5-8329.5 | 0.48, 5.77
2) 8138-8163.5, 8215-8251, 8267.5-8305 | 0.06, 5.72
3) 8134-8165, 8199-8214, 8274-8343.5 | 0.24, 5.84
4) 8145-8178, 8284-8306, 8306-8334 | 0.01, 5.61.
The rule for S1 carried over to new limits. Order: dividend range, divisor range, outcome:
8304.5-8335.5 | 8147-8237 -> 0.94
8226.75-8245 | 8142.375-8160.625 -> 0.95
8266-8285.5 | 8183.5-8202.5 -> 0.94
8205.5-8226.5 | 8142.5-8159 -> 0.98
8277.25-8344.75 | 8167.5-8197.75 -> 0.92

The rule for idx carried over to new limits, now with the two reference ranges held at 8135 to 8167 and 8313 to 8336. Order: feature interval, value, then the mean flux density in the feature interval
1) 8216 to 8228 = -0.011 mag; 5.84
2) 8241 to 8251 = -0.002 mag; 5.73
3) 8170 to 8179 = -0.015 mag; 6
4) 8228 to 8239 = 0.037 mag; 5.56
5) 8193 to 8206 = 0.025 mag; 5.72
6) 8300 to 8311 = -0.038 mag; 5.74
